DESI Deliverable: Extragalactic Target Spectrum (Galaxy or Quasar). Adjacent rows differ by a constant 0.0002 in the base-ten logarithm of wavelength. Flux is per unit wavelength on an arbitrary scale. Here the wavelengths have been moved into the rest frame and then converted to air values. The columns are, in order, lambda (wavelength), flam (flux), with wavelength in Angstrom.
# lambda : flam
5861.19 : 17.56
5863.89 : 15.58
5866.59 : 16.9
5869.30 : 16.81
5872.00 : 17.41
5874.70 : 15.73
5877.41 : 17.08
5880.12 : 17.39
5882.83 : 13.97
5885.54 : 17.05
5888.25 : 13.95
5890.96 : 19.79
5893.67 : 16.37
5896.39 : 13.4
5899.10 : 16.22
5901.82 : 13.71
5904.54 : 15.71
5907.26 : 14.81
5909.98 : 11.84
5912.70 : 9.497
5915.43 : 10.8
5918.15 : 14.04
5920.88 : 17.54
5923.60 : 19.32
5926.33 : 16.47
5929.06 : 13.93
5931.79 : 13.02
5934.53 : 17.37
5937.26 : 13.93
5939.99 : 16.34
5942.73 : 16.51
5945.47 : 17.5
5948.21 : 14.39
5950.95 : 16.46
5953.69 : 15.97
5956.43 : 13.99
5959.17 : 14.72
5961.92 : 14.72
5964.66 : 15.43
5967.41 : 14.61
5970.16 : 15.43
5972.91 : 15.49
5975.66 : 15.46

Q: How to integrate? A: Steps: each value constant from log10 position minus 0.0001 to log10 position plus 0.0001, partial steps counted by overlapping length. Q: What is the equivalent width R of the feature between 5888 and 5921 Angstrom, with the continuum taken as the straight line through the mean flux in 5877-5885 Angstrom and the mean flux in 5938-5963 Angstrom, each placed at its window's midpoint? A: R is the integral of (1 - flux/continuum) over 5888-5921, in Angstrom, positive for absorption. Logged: 3.3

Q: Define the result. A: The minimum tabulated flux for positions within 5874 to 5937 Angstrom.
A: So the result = 9.497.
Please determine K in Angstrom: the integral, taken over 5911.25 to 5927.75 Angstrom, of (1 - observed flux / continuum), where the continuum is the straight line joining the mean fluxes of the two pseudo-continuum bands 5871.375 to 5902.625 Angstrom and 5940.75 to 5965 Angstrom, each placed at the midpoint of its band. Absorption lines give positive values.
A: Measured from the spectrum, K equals 1.2 Angstrom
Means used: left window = 16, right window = 15.5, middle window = 14.6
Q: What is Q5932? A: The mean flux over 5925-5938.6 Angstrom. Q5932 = 14.9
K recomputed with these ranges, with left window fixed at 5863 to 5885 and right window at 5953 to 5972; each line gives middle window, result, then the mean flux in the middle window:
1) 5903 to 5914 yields 2.0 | 13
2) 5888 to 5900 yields 0.0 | 16.1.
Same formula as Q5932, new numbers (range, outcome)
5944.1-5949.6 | 15.9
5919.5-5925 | 18.4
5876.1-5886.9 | 16.4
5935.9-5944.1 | 15.6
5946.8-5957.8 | 15.2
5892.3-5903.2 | 14.9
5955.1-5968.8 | 14.7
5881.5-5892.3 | 16.2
